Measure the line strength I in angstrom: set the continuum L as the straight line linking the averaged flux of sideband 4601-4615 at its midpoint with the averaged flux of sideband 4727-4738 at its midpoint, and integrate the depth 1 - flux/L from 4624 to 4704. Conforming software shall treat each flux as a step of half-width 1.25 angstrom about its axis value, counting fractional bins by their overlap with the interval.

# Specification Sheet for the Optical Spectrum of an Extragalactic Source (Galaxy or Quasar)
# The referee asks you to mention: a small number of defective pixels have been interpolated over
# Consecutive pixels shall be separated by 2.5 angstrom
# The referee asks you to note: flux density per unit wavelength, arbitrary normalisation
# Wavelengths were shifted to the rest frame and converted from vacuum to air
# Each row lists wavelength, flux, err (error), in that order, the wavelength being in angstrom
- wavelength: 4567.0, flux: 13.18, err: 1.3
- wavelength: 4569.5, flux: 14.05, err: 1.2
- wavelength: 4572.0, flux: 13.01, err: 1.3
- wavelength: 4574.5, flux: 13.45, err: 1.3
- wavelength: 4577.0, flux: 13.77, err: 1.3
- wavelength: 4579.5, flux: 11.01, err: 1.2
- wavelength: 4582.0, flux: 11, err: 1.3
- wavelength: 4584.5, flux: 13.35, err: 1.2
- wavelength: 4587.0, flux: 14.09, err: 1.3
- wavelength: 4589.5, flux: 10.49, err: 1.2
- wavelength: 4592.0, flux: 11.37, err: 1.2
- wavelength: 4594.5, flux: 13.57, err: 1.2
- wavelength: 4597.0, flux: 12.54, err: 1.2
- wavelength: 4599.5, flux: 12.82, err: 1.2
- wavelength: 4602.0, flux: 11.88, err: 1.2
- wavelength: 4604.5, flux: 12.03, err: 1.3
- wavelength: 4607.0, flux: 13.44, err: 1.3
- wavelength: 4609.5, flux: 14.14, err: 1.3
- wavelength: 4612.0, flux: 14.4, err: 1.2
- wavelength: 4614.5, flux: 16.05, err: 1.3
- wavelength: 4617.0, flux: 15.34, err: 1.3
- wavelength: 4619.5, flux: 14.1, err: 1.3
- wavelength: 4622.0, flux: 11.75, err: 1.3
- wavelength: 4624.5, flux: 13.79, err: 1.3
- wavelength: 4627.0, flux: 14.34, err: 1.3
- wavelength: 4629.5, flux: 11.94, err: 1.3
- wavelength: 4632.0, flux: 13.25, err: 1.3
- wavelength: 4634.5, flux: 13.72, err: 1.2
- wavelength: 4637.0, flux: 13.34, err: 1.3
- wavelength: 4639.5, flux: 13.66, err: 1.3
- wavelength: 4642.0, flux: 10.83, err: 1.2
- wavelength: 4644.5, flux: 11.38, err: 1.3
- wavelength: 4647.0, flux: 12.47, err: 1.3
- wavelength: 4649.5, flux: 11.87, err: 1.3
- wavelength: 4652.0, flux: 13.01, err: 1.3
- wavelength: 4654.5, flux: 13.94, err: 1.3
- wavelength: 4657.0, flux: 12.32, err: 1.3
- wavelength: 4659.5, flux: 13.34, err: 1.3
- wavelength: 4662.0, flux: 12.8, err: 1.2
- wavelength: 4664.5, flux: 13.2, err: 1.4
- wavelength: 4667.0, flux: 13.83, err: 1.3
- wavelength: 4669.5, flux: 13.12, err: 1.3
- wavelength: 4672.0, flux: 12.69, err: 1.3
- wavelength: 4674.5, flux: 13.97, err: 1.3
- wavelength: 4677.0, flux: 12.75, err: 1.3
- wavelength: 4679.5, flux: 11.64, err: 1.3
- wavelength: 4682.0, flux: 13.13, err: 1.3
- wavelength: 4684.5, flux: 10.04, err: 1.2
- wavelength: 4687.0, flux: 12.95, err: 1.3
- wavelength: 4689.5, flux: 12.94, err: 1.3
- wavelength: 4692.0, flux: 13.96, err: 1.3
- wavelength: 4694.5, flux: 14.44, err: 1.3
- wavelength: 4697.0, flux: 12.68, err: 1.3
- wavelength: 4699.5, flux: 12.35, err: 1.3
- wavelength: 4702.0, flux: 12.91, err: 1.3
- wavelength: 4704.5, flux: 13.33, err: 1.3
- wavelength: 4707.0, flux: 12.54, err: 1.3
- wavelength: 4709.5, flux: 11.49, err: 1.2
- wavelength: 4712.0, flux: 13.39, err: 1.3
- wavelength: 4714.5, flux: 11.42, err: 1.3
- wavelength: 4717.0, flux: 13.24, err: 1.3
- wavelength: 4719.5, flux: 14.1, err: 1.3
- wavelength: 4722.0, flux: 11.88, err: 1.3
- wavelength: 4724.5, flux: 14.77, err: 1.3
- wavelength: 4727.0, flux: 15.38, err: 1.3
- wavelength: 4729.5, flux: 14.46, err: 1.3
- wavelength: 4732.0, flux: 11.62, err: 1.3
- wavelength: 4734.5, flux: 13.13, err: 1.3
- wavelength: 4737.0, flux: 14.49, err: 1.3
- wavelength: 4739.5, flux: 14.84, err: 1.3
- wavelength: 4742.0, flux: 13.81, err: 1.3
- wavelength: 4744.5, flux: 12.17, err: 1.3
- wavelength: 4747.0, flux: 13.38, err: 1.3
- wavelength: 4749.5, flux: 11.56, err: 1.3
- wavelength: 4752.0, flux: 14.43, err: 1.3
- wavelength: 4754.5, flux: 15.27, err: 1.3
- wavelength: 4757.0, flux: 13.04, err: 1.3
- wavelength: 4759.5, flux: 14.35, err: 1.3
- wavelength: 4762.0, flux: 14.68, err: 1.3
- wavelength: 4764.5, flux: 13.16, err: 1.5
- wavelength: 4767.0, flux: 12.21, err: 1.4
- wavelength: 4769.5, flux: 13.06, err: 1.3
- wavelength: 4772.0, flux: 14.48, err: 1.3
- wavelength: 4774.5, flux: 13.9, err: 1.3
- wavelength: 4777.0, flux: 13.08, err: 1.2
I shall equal 4.11 angstrom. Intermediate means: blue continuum 13.6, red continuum 13.6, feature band 12.9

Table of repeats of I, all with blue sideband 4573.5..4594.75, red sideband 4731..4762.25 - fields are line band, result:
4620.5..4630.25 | -0.26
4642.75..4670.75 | 0.25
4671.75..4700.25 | 0.72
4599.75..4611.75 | -0.42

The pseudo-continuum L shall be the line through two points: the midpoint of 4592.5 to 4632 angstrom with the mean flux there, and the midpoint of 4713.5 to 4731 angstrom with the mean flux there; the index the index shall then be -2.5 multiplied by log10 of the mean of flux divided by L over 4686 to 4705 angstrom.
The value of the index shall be 0.03 mag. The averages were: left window 13.4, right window 13.6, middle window 13.2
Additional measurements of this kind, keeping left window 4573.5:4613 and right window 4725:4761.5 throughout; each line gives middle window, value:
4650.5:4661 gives 0.00 mag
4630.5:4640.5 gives -0.04 mag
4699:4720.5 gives 0.06 mag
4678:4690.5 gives 0.10 mag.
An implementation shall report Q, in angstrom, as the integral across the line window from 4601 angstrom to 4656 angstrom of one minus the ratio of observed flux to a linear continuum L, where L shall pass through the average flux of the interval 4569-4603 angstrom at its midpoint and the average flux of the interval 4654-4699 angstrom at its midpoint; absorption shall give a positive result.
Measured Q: -2.0 angstrom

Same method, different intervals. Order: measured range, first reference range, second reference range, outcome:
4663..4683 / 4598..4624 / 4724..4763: 1.0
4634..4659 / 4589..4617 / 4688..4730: 1.0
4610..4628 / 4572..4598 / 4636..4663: -2.4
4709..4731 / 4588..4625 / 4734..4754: 0.2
